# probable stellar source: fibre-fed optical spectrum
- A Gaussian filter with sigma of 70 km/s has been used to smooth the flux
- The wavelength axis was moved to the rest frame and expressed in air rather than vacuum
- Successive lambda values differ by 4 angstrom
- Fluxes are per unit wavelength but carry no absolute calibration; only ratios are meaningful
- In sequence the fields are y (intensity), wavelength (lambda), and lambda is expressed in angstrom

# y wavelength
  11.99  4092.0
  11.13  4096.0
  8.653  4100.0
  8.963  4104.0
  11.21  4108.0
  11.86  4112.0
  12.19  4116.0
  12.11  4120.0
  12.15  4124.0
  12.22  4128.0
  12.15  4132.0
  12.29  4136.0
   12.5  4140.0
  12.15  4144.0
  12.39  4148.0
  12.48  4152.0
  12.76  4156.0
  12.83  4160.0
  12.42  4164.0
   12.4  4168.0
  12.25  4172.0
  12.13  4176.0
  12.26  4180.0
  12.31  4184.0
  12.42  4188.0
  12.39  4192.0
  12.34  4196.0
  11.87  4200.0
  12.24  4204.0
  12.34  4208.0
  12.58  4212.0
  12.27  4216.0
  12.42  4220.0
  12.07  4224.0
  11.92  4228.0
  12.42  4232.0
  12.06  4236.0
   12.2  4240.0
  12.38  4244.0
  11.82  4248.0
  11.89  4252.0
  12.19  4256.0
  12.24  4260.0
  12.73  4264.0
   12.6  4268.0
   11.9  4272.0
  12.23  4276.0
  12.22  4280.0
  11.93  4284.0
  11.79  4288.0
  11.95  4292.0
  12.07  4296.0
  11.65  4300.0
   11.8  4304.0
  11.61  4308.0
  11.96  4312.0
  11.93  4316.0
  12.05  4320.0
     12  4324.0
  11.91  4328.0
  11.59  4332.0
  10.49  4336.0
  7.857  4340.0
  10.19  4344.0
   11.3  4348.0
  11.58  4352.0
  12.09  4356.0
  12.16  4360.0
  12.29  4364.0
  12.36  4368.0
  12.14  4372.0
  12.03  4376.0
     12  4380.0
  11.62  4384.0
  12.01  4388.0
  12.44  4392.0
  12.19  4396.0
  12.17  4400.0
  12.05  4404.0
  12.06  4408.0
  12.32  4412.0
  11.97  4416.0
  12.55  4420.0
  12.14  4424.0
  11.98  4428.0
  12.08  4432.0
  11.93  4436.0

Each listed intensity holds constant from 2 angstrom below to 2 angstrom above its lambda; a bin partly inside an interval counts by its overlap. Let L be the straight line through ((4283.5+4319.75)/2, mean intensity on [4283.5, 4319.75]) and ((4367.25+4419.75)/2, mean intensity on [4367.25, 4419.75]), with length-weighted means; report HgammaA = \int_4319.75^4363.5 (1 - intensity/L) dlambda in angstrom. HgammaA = 2.8 angstrom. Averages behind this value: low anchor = 11.9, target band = 11.2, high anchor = 12.1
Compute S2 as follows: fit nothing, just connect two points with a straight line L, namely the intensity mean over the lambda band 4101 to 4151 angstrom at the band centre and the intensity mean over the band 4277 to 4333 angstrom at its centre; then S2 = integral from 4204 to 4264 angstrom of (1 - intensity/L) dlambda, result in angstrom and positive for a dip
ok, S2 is -1.82 angstrom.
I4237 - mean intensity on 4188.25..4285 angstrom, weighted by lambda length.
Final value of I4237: 12.2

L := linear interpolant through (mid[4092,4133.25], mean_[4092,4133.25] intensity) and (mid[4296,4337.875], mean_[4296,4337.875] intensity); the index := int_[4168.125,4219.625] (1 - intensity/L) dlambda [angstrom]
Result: -3.8 angstrom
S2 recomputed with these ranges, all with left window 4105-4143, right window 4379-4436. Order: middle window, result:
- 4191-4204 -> -0.2 angstrom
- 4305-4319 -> 0.3 angstrom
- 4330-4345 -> 2.6 angstrom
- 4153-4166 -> -0.7 angstrom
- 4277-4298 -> 0.1 angstrom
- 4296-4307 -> 0.3 angstrom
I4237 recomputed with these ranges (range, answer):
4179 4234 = 12.3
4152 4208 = 12.4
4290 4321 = 11.9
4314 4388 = 11.5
